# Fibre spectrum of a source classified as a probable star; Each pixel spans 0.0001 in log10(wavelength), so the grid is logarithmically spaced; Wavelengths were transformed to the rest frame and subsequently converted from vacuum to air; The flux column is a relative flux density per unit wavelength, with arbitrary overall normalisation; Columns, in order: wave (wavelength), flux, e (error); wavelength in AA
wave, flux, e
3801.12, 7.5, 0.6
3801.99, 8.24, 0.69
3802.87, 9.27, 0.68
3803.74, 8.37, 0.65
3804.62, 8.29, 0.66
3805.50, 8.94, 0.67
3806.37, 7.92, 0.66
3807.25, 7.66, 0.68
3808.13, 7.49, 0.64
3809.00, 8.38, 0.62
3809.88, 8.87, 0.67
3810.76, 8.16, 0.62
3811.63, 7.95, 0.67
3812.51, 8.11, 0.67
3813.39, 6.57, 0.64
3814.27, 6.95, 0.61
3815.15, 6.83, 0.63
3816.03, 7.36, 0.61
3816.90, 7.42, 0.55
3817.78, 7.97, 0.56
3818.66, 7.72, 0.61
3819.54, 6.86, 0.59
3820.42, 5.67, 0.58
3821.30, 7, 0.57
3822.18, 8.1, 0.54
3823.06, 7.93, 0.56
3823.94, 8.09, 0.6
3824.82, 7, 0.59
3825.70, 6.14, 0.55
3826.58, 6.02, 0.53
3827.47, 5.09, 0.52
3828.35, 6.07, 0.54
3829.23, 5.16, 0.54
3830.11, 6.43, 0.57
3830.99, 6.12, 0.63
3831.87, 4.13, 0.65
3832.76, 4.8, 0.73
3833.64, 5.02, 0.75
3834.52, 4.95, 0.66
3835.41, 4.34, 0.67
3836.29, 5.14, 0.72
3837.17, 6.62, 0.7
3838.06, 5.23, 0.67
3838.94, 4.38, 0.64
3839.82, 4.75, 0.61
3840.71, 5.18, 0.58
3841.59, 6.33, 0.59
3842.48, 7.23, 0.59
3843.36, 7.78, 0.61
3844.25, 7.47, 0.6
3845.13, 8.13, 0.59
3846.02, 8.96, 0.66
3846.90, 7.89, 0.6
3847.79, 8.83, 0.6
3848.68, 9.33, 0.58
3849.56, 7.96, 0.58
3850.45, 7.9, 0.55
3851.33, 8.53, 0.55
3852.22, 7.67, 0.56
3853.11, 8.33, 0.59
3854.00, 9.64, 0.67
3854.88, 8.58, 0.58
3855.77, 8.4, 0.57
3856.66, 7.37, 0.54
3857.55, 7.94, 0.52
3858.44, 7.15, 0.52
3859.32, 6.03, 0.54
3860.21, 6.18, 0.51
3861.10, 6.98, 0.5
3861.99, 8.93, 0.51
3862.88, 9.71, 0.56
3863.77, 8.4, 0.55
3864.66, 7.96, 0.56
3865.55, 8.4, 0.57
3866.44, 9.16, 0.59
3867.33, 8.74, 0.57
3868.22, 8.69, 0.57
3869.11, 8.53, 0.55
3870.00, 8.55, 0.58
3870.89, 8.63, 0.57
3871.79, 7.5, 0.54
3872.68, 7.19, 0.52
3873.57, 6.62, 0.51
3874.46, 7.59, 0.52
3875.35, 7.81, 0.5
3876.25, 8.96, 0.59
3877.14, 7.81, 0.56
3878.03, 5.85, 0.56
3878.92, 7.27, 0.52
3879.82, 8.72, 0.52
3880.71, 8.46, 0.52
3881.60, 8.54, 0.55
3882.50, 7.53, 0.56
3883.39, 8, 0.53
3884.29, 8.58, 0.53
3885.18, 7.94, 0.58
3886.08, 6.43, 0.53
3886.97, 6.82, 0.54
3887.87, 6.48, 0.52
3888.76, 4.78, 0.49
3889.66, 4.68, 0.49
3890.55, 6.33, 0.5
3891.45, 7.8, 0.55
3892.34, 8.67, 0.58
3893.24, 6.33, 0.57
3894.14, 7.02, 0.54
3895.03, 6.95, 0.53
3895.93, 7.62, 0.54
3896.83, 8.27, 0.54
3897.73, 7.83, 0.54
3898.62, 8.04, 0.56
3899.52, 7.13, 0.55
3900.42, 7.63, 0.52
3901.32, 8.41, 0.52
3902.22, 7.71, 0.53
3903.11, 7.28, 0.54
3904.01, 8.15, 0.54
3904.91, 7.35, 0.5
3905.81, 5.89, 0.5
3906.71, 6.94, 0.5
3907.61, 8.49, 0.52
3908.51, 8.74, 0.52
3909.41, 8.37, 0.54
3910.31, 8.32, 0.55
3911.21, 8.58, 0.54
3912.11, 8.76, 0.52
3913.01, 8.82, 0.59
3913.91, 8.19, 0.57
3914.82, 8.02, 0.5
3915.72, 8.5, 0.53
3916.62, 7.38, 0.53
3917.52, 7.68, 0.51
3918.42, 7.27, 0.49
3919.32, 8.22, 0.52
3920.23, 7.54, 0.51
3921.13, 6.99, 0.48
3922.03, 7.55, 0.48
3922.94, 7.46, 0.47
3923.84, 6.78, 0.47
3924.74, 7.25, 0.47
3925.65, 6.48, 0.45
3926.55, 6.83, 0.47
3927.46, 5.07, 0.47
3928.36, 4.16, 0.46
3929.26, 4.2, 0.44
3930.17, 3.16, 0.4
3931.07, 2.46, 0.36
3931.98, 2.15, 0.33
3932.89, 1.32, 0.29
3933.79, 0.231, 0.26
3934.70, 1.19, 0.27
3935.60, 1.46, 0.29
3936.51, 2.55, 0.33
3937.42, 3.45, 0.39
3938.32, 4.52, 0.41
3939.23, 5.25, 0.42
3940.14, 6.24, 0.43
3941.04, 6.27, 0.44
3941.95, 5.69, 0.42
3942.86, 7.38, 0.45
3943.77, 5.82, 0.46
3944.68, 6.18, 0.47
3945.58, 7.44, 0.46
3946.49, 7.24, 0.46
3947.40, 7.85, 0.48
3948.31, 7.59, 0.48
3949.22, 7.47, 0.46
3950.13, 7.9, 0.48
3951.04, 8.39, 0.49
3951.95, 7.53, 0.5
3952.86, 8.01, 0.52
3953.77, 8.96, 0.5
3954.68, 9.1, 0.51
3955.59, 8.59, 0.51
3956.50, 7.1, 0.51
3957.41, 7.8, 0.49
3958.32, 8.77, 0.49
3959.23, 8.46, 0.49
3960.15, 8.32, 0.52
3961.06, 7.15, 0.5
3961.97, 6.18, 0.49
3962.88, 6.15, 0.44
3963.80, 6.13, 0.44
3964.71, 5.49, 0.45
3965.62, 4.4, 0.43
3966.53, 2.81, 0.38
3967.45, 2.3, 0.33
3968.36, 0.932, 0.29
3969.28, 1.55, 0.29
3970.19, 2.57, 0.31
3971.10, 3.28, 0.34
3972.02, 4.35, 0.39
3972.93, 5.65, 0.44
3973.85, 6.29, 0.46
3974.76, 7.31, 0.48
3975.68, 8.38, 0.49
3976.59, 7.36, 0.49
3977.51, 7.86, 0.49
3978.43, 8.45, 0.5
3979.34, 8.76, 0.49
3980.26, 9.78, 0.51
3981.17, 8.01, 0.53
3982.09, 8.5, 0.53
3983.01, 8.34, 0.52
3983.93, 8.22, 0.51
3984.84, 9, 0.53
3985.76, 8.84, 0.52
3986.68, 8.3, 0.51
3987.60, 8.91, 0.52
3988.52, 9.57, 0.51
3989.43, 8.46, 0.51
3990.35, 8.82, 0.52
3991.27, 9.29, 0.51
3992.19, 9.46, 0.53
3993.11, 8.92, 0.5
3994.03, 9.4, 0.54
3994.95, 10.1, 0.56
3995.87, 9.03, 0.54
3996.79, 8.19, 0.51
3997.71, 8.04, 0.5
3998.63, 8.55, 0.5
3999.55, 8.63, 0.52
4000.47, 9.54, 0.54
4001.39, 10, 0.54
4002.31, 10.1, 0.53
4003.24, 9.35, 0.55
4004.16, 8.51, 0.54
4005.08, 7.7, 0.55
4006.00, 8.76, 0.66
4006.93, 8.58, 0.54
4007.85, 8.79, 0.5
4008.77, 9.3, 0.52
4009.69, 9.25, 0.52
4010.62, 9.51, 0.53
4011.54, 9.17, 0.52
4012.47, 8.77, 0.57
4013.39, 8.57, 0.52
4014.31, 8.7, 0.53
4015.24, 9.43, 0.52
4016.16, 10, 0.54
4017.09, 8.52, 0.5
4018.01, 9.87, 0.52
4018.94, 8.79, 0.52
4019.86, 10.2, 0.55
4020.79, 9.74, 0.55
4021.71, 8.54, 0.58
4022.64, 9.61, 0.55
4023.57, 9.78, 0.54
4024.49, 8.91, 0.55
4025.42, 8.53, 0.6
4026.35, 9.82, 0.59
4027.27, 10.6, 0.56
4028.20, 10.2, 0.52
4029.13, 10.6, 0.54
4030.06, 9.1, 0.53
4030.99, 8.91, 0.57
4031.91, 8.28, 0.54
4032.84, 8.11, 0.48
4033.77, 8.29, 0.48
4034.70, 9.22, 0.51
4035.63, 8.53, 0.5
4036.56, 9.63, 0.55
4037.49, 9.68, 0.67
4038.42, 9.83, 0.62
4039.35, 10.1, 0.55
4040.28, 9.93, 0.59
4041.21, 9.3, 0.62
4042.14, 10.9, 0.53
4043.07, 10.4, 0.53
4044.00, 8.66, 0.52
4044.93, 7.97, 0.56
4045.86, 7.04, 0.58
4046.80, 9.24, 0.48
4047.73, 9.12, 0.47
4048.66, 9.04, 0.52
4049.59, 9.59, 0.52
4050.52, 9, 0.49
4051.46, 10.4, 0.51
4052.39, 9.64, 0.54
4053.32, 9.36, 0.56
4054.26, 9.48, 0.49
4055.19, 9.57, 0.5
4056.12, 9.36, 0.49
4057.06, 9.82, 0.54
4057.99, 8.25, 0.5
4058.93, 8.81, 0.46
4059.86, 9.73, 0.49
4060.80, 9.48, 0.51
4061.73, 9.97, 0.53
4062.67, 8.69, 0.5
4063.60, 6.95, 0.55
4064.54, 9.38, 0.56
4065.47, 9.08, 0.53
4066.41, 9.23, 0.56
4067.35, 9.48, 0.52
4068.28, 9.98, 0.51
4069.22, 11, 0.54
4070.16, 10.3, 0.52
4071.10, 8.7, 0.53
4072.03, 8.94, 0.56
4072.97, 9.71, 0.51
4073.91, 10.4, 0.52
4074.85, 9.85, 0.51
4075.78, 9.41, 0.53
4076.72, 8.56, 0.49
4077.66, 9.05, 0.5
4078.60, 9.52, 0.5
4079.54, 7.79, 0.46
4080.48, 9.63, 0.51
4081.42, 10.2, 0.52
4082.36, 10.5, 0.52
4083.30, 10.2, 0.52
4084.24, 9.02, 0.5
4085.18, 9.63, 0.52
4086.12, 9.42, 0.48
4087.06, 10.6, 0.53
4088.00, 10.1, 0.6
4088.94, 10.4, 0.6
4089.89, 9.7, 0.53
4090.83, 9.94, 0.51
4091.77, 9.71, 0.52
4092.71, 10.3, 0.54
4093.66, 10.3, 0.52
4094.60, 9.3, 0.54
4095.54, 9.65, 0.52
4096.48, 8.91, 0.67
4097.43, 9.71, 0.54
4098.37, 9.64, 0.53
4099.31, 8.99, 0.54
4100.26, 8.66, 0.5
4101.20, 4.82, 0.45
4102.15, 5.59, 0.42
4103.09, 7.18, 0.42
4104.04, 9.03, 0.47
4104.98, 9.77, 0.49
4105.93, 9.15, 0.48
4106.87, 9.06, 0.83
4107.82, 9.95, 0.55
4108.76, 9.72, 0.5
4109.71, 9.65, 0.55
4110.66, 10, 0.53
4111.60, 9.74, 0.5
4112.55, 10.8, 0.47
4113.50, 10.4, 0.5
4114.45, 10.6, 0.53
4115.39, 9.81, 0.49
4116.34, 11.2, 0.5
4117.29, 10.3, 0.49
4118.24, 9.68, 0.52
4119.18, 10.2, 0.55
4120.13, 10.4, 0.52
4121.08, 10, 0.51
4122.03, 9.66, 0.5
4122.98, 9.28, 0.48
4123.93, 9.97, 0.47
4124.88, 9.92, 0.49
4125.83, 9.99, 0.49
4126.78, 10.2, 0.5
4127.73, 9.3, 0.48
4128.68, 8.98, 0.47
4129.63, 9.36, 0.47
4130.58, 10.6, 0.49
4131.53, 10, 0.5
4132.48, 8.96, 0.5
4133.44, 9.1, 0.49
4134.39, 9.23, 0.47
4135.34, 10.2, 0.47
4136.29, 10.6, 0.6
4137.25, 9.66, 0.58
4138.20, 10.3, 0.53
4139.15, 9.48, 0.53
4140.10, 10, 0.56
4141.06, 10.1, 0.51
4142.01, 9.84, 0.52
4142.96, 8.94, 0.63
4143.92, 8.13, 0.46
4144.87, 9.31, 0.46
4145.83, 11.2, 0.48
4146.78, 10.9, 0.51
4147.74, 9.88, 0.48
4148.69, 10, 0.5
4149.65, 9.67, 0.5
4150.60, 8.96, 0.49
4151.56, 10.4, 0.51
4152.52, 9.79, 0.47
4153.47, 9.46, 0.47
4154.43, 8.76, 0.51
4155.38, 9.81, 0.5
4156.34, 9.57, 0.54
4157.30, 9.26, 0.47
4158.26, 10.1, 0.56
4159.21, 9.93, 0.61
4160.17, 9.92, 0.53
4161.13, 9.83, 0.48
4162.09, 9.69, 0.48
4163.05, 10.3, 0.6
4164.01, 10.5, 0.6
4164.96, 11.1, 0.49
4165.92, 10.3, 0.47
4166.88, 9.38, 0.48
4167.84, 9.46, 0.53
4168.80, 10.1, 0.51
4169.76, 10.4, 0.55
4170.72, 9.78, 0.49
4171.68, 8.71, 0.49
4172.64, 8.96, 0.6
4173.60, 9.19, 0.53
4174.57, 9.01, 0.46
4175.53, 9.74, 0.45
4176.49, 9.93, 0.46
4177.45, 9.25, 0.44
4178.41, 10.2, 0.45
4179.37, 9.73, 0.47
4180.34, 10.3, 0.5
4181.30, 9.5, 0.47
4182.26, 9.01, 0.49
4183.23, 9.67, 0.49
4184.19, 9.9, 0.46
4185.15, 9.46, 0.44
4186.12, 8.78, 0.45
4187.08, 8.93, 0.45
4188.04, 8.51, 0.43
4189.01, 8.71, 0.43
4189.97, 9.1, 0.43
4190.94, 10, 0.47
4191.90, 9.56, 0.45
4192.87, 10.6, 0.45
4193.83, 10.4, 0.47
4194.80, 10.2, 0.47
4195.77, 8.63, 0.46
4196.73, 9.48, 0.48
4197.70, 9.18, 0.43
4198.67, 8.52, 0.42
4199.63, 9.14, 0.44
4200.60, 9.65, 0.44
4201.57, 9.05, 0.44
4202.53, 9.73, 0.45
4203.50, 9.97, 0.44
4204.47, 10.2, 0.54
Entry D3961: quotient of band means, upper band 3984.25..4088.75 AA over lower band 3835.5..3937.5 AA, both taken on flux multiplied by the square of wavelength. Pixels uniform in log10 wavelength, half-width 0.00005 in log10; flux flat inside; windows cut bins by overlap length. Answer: 1.42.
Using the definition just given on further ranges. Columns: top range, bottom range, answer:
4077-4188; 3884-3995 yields 1.55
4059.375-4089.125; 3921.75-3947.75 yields 2.07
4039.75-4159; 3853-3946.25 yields 1.52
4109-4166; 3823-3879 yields 1.58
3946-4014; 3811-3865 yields 1.19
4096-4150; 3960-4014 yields 1.33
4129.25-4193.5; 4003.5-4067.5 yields 1.12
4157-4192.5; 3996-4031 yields 1.13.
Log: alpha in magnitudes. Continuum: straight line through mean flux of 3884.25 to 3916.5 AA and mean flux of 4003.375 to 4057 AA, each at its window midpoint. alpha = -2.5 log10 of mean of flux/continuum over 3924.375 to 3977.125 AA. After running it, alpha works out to 0.42 mag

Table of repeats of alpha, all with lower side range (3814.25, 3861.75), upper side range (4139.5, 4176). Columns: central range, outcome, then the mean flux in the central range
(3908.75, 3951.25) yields 0.25 mag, 6.12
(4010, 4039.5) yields -0.09 mag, 9.29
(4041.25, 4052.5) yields -0.06 mag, 9.24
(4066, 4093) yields -0.08 mag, 9.7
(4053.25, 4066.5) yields -0.03 mag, 9.13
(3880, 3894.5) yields 0.02 mag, 7.18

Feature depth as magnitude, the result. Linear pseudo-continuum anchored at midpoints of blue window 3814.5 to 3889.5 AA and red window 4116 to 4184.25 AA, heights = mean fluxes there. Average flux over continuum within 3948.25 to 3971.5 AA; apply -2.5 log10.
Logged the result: 0.29 mag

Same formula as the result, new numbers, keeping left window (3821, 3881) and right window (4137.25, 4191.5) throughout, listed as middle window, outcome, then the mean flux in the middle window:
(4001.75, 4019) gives -0.07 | 9.04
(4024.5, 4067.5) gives -0.06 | 9.26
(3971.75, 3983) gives 0.08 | 7.64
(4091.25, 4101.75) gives 0.01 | 9.07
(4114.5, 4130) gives -0.07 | 9.92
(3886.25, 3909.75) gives 0.05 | 7.28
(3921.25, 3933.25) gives 0.47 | 5.07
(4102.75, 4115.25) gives -0.05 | 9.65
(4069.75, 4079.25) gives -0.05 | 9.41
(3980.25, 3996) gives -0.08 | 8.92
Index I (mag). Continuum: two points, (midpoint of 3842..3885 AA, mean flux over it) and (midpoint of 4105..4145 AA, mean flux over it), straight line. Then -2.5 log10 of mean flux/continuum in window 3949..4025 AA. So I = 0.12 mag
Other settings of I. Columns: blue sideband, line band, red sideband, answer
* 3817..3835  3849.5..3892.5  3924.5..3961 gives -0.250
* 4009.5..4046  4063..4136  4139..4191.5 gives -0.006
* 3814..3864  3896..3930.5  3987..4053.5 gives 0.072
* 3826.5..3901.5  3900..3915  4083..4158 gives -0.043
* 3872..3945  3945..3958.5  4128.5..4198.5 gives -0.114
